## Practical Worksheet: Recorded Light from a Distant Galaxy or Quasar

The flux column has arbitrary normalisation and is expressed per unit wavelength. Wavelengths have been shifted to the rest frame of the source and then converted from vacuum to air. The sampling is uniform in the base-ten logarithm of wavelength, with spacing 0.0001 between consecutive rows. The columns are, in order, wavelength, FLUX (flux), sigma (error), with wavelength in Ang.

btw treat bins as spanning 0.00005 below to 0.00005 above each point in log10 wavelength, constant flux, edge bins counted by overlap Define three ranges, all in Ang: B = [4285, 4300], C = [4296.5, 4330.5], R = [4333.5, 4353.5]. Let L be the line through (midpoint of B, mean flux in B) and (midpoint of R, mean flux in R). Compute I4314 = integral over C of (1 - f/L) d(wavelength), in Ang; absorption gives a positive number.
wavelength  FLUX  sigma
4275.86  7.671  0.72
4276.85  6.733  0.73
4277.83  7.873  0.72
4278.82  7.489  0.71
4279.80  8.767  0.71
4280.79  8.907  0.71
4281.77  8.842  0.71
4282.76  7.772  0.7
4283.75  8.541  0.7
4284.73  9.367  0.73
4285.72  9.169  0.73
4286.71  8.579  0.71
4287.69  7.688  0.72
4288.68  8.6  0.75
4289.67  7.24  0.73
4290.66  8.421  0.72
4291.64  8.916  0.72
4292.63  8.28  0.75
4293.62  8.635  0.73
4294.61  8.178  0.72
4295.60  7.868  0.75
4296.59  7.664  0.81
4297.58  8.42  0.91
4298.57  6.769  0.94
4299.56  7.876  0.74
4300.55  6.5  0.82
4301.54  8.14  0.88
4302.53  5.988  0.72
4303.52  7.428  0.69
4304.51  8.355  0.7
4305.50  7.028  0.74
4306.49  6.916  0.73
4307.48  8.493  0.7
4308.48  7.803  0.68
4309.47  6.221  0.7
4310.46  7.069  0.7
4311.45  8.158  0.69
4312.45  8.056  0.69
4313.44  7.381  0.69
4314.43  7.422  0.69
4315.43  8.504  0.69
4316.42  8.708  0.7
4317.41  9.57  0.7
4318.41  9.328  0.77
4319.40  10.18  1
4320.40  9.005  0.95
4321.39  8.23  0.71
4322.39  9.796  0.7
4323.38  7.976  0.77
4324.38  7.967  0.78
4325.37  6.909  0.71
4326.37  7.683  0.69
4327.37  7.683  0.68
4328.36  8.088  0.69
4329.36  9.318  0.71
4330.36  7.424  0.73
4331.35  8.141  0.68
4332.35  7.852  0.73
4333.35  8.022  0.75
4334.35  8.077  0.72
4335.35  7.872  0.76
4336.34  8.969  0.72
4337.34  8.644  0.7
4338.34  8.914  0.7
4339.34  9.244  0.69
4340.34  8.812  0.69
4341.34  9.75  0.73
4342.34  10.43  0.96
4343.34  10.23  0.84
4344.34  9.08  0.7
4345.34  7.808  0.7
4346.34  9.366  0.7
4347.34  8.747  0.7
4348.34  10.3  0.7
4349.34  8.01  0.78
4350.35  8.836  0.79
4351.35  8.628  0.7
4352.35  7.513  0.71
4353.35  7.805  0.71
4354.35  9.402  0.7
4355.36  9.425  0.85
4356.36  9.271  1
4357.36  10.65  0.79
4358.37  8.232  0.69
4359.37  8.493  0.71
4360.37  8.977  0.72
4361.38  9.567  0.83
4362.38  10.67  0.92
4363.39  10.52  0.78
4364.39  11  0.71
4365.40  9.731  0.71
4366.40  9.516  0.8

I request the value 2.02 Ang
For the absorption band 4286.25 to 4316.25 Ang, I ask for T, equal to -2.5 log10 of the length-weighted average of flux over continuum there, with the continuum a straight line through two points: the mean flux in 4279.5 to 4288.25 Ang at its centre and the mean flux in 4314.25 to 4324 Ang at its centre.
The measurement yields 0.13 mag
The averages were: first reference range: 8.62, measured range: 7.76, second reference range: 8.9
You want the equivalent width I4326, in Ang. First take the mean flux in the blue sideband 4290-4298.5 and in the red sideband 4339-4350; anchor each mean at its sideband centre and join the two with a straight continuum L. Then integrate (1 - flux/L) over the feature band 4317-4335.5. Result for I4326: 1.0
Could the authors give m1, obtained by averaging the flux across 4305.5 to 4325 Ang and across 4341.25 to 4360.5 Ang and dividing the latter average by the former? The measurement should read 1.10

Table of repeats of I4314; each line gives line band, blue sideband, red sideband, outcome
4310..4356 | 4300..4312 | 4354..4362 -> -1.36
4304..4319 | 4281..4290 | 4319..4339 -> 0.78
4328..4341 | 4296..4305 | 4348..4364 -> 0.10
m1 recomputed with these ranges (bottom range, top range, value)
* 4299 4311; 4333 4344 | 1.23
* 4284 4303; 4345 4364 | 1.13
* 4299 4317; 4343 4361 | 1.18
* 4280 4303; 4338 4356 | 1.11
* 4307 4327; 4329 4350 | 1.07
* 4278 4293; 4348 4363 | 1.07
